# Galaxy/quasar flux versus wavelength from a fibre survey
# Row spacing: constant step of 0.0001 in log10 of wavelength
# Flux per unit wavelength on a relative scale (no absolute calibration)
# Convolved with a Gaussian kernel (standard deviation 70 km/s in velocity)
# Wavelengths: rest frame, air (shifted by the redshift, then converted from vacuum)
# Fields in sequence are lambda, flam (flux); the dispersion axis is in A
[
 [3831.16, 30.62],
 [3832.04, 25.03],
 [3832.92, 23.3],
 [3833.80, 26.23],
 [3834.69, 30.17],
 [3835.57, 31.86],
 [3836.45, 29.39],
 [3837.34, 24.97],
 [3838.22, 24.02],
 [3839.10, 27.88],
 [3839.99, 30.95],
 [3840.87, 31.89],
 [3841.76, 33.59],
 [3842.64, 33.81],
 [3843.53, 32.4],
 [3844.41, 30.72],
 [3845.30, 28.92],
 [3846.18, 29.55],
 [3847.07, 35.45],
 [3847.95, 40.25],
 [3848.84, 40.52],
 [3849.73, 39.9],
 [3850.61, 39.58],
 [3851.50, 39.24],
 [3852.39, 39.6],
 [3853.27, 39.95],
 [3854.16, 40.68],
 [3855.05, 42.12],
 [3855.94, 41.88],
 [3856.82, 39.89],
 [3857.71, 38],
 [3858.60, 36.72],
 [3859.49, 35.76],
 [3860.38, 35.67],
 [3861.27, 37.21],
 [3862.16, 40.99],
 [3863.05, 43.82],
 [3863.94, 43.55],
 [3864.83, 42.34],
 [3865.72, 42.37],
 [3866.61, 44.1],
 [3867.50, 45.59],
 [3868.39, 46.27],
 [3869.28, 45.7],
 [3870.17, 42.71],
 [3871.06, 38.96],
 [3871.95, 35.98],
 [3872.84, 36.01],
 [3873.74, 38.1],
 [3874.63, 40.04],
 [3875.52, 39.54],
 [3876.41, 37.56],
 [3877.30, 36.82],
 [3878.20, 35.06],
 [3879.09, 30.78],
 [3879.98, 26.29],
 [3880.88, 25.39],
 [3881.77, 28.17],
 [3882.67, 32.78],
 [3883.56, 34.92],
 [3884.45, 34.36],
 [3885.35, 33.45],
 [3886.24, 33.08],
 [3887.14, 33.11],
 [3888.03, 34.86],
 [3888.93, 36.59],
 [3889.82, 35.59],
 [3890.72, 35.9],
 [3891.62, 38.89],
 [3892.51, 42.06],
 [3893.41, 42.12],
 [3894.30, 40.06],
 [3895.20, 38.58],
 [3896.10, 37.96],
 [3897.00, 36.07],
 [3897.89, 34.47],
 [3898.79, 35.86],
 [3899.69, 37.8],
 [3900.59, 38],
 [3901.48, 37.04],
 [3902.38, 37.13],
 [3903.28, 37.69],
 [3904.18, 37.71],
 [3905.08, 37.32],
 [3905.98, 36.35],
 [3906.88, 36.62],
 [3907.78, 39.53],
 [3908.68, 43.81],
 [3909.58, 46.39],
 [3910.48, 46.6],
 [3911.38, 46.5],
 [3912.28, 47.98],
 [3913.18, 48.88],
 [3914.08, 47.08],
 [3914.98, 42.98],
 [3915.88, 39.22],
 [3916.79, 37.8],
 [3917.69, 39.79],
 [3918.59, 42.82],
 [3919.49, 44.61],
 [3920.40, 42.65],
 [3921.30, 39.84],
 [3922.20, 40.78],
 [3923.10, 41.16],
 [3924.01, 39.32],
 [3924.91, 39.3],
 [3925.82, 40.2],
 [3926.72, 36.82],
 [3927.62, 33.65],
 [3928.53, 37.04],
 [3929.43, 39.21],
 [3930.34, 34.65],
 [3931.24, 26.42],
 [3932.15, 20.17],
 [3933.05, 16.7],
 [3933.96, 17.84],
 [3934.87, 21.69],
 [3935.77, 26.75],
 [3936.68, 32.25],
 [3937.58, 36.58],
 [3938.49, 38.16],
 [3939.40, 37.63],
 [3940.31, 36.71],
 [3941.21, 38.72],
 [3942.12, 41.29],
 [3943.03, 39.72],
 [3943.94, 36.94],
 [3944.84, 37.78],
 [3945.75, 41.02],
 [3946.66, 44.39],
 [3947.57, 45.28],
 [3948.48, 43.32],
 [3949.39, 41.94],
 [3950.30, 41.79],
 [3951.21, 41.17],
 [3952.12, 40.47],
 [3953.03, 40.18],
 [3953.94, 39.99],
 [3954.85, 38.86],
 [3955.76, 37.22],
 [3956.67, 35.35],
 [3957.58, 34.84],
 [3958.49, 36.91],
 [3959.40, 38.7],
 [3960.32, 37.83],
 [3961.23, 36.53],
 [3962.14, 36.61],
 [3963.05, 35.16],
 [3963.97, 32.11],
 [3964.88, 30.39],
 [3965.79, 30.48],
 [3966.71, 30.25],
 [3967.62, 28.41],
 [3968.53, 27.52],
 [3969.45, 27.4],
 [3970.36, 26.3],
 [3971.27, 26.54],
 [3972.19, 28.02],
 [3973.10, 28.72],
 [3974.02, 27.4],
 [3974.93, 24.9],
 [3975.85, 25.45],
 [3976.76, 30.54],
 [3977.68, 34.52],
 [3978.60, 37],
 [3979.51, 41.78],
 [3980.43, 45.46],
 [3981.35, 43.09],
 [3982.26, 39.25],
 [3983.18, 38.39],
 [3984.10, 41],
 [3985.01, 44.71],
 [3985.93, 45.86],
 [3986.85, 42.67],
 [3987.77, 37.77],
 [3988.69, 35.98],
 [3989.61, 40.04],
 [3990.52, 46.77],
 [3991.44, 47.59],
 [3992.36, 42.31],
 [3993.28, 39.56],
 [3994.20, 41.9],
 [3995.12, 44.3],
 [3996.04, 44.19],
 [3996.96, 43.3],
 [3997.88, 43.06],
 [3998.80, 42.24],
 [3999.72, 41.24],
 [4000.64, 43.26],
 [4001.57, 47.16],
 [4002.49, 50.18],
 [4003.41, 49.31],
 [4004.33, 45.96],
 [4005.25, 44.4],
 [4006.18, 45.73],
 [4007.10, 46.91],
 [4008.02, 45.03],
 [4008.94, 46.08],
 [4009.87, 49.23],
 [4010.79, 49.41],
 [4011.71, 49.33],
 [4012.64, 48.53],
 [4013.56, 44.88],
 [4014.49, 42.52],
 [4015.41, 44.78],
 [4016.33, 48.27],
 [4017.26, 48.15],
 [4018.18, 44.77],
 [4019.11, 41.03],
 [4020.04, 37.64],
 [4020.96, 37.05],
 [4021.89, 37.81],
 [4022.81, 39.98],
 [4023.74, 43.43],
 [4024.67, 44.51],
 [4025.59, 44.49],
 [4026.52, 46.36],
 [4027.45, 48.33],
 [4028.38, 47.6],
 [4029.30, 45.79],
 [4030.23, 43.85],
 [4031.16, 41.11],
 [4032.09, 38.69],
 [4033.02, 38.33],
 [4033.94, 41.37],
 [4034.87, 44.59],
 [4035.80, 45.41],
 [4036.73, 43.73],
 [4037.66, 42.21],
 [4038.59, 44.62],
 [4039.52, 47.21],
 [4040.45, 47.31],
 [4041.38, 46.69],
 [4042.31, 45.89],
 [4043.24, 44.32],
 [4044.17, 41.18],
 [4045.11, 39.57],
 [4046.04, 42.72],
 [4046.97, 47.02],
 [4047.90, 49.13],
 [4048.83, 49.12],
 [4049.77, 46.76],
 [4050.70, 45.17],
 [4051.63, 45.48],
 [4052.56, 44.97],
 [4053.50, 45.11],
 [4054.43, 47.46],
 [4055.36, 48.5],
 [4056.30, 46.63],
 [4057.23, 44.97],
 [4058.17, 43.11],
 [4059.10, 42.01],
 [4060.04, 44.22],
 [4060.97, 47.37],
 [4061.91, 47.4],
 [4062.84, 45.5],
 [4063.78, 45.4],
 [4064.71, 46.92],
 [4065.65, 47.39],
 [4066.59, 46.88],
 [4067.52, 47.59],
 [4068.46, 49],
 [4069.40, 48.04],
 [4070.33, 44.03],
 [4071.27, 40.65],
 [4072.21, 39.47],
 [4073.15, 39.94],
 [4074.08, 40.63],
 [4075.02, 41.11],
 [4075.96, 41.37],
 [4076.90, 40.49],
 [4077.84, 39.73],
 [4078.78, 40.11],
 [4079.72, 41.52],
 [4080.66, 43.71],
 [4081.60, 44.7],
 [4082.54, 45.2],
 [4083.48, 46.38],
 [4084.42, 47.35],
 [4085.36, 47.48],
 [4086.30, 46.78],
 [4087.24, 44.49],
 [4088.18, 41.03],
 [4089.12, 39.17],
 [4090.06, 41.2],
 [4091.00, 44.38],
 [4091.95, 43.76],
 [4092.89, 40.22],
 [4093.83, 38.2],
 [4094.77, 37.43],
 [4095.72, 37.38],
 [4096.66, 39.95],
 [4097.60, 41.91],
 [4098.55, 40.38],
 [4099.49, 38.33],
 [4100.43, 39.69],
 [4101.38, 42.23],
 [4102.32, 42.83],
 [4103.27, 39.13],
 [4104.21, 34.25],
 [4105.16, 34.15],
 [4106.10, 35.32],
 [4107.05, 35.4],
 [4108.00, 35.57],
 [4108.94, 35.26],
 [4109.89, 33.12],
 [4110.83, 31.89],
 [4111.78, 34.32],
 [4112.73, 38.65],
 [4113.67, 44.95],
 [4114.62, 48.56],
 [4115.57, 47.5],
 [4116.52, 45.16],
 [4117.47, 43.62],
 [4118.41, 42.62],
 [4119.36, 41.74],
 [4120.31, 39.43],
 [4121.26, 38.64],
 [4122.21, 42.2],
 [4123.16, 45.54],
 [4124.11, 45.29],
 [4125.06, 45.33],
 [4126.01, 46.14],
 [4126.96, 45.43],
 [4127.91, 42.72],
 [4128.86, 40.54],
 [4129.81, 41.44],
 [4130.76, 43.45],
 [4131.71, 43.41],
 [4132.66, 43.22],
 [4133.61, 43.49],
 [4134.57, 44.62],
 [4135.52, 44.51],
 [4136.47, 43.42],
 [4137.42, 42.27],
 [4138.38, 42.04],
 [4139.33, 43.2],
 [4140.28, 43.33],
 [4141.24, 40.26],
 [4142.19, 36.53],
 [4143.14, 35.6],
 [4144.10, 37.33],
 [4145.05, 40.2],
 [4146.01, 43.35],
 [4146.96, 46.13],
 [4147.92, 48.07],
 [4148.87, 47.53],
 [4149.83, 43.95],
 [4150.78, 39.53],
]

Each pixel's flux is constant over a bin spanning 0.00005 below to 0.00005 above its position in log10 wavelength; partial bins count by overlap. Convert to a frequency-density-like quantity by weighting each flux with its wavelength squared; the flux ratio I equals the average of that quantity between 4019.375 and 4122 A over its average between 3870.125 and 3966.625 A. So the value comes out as 1.2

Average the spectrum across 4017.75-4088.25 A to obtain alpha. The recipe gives 44.2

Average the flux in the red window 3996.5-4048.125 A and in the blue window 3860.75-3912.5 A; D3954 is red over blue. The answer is 1.2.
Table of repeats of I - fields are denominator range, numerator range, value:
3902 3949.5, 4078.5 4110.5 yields 1.16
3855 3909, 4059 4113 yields 1.22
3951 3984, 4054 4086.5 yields 1.37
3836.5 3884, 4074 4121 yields 1.25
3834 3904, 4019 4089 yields 1.33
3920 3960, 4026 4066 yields 1.30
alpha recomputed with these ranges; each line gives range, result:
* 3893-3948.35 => 38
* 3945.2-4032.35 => 40.3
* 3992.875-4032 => 44.5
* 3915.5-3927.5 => 40.2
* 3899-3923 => 41.2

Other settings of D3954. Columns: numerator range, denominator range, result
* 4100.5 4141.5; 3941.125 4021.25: 1.04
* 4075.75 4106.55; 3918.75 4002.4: 1.11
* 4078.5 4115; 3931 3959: 1.13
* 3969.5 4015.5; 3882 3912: 1.08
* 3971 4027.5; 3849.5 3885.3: 1.09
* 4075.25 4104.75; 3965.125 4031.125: 1.02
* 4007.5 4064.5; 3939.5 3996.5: 1.20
